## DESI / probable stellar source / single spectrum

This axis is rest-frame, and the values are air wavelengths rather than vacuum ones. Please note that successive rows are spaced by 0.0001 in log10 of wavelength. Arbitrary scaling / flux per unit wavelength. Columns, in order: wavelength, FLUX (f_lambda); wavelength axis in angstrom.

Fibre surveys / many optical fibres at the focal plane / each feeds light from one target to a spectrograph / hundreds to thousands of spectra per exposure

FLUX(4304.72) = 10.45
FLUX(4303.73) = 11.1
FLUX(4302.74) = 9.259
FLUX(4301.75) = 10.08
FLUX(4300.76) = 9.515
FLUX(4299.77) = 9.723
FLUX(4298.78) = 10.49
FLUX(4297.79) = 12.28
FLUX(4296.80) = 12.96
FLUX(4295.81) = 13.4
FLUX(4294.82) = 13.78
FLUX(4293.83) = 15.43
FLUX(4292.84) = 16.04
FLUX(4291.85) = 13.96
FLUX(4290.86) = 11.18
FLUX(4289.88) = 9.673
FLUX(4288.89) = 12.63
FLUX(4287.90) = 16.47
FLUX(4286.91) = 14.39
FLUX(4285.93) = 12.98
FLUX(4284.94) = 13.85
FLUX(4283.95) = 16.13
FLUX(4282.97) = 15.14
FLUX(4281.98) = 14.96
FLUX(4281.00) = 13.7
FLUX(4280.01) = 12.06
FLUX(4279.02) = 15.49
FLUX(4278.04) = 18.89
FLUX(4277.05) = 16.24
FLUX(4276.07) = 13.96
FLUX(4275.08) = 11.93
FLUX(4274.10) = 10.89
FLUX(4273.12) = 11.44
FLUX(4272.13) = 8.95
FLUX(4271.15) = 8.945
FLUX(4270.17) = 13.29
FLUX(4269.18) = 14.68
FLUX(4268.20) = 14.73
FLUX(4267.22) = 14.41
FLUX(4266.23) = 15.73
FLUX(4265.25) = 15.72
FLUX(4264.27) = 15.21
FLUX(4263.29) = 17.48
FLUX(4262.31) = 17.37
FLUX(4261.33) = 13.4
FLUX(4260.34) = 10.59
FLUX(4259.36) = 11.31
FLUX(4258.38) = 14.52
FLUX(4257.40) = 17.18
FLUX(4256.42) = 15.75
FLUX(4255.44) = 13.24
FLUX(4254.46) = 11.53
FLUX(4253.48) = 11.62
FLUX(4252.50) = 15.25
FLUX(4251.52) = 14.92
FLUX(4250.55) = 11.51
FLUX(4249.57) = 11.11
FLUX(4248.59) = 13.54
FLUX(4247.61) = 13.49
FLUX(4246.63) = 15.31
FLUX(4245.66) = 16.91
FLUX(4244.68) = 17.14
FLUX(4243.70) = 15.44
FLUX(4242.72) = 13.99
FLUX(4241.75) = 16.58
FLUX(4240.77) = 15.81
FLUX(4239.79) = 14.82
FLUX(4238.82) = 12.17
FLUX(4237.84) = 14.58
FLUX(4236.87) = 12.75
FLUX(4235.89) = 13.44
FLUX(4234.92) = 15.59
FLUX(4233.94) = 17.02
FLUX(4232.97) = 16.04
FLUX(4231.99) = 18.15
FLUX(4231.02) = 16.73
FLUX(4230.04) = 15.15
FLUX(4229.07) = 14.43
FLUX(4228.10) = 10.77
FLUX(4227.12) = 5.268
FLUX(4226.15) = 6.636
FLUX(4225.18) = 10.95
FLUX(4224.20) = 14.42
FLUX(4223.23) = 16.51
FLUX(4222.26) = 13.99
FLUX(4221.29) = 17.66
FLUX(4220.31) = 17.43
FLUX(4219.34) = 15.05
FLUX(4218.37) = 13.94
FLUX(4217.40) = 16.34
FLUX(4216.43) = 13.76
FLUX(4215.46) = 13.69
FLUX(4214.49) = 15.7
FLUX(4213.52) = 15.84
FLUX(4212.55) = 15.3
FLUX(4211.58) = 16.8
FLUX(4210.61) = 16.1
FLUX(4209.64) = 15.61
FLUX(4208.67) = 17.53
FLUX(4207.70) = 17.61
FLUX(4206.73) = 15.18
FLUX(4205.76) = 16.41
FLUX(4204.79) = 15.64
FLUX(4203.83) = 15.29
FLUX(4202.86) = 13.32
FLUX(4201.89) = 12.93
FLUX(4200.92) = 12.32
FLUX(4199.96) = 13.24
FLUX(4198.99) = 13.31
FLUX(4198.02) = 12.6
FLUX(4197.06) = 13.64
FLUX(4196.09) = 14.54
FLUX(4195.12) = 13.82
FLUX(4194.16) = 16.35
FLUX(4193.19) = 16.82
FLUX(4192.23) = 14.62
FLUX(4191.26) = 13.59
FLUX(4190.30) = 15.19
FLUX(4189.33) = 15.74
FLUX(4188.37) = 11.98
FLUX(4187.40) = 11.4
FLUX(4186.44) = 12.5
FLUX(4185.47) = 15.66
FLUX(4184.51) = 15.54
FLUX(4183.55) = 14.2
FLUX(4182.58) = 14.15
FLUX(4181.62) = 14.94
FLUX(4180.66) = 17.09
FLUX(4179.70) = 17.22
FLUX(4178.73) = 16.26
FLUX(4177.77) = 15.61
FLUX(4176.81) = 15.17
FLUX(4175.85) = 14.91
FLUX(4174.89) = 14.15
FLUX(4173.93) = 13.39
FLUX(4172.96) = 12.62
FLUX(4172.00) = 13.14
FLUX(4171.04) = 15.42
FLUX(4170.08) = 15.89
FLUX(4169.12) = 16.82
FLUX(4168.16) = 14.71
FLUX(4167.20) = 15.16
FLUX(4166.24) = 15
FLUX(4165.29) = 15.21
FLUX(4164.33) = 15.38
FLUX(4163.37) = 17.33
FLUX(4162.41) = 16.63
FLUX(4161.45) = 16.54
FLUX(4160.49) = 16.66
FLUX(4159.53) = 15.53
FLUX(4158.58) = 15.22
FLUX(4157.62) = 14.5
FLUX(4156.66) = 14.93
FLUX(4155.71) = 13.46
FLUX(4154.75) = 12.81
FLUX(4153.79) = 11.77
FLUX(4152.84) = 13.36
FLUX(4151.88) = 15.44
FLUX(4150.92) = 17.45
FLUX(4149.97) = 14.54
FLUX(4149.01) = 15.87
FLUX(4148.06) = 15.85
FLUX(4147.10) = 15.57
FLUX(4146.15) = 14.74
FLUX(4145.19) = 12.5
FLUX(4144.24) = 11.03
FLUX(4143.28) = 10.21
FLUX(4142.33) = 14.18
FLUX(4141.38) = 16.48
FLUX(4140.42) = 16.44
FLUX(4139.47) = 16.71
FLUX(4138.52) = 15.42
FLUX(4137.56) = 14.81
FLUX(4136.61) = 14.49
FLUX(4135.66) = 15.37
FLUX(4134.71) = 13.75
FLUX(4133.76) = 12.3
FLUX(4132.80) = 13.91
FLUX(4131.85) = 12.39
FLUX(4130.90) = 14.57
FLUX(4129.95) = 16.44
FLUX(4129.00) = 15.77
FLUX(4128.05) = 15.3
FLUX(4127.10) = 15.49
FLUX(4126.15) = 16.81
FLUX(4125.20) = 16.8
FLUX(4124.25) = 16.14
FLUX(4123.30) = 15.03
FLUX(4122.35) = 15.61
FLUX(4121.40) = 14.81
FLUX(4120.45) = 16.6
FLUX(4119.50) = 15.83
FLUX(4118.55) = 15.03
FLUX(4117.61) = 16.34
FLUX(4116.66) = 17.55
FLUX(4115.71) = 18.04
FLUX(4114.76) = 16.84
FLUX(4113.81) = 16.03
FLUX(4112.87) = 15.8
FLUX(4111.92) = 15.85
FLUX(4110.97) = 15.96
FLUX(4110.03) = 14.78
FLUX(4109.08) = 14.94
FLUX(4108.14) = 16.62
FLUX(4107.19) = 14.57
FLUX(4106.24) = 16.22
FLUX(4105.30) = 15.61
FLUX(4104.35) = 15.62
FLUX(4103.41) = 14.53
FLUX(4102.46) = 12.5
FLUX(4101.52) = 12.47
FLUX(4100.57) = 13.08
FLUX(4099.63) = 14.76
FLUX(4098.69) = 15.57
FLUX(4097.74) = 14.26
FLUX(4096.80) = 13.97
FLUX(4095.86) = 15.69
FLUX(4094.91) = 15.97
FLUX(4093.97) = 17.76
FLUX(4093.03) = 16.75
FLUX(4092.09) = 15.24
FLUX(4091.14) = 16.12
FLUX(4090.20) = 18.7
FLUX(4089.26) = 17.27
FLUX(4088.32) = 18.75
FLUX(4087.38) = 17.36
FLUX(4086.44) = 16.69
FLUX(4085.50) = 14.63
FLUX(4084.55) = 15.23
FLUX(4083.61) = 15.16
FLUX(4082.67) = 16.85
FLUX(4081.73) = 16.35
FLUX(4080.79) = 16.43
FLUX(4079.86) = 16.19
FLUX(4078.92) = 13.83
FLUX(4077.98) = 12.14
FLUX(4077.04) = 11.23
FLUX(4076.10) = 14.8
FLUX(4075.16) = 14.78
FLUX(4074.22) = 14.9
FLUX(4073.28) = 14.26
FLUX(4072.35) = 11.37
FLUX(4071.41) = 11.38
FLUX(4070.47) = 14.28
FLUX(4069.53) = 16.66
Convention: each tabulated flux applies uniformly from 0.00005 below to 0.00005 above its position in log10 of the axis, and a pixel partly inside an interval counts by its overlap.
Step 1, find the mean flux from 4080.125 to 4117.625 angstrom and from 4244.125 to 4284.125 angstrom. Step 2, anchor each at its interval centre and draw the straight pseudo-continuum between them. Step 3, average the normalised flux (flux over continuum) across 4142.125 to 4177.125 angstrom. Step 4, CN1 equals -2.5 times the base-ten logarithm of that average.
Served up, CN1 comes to 0.03 mag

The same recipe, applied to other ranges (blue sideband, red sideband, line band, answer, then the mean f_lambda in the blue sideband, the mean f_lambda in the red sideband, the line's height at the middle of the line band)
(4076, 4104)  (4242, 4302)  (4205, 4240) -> -0.04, 15.4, 13.7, 14.1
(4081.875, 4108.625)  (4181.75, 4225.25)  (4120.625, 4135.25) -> 0.03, 15.6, 14.8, 15.4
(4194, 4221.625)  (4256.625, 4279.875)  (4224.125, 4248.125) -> 0.03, 15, 14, 14.6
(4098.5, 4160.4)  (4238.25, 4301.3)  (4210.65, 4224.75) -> -0.09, 15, 13.8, 14.2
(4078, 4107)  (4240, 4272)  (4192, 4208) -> 0.01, 15.6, 14.2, 14.7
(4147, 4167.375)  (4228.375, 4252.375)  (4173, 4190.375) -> 0.03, 15.2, 14.8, 15.1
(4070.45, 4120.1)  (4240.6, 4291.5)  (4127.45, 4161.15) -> 0.03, 15.4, 14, 15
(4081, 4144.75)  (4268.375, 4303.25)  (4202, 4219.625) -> -0.10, 15.4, 13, 14.1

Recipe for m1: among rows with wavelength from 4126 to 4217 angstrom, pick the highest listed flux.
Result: 17.61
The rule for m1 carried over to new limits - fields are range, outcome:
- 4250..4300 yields 18.89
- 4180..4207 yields 17.09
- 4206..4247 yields 18.15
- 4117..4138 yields 16.81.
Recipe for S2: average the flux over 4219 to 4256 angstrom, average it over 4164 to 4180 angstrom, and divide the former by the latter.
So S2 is 0.94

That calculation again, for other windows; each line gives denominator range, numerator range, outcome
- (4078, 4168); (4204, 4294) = 0.94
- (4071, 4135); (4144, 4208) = 0.96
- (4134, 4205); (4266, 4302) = 0.90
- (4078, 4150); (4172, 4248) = 0.95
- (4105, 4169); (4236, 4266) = 0.94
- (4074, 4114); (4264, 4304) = 0.86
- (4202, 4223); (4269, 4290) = 0.87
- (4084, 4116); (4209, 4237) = 0.93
